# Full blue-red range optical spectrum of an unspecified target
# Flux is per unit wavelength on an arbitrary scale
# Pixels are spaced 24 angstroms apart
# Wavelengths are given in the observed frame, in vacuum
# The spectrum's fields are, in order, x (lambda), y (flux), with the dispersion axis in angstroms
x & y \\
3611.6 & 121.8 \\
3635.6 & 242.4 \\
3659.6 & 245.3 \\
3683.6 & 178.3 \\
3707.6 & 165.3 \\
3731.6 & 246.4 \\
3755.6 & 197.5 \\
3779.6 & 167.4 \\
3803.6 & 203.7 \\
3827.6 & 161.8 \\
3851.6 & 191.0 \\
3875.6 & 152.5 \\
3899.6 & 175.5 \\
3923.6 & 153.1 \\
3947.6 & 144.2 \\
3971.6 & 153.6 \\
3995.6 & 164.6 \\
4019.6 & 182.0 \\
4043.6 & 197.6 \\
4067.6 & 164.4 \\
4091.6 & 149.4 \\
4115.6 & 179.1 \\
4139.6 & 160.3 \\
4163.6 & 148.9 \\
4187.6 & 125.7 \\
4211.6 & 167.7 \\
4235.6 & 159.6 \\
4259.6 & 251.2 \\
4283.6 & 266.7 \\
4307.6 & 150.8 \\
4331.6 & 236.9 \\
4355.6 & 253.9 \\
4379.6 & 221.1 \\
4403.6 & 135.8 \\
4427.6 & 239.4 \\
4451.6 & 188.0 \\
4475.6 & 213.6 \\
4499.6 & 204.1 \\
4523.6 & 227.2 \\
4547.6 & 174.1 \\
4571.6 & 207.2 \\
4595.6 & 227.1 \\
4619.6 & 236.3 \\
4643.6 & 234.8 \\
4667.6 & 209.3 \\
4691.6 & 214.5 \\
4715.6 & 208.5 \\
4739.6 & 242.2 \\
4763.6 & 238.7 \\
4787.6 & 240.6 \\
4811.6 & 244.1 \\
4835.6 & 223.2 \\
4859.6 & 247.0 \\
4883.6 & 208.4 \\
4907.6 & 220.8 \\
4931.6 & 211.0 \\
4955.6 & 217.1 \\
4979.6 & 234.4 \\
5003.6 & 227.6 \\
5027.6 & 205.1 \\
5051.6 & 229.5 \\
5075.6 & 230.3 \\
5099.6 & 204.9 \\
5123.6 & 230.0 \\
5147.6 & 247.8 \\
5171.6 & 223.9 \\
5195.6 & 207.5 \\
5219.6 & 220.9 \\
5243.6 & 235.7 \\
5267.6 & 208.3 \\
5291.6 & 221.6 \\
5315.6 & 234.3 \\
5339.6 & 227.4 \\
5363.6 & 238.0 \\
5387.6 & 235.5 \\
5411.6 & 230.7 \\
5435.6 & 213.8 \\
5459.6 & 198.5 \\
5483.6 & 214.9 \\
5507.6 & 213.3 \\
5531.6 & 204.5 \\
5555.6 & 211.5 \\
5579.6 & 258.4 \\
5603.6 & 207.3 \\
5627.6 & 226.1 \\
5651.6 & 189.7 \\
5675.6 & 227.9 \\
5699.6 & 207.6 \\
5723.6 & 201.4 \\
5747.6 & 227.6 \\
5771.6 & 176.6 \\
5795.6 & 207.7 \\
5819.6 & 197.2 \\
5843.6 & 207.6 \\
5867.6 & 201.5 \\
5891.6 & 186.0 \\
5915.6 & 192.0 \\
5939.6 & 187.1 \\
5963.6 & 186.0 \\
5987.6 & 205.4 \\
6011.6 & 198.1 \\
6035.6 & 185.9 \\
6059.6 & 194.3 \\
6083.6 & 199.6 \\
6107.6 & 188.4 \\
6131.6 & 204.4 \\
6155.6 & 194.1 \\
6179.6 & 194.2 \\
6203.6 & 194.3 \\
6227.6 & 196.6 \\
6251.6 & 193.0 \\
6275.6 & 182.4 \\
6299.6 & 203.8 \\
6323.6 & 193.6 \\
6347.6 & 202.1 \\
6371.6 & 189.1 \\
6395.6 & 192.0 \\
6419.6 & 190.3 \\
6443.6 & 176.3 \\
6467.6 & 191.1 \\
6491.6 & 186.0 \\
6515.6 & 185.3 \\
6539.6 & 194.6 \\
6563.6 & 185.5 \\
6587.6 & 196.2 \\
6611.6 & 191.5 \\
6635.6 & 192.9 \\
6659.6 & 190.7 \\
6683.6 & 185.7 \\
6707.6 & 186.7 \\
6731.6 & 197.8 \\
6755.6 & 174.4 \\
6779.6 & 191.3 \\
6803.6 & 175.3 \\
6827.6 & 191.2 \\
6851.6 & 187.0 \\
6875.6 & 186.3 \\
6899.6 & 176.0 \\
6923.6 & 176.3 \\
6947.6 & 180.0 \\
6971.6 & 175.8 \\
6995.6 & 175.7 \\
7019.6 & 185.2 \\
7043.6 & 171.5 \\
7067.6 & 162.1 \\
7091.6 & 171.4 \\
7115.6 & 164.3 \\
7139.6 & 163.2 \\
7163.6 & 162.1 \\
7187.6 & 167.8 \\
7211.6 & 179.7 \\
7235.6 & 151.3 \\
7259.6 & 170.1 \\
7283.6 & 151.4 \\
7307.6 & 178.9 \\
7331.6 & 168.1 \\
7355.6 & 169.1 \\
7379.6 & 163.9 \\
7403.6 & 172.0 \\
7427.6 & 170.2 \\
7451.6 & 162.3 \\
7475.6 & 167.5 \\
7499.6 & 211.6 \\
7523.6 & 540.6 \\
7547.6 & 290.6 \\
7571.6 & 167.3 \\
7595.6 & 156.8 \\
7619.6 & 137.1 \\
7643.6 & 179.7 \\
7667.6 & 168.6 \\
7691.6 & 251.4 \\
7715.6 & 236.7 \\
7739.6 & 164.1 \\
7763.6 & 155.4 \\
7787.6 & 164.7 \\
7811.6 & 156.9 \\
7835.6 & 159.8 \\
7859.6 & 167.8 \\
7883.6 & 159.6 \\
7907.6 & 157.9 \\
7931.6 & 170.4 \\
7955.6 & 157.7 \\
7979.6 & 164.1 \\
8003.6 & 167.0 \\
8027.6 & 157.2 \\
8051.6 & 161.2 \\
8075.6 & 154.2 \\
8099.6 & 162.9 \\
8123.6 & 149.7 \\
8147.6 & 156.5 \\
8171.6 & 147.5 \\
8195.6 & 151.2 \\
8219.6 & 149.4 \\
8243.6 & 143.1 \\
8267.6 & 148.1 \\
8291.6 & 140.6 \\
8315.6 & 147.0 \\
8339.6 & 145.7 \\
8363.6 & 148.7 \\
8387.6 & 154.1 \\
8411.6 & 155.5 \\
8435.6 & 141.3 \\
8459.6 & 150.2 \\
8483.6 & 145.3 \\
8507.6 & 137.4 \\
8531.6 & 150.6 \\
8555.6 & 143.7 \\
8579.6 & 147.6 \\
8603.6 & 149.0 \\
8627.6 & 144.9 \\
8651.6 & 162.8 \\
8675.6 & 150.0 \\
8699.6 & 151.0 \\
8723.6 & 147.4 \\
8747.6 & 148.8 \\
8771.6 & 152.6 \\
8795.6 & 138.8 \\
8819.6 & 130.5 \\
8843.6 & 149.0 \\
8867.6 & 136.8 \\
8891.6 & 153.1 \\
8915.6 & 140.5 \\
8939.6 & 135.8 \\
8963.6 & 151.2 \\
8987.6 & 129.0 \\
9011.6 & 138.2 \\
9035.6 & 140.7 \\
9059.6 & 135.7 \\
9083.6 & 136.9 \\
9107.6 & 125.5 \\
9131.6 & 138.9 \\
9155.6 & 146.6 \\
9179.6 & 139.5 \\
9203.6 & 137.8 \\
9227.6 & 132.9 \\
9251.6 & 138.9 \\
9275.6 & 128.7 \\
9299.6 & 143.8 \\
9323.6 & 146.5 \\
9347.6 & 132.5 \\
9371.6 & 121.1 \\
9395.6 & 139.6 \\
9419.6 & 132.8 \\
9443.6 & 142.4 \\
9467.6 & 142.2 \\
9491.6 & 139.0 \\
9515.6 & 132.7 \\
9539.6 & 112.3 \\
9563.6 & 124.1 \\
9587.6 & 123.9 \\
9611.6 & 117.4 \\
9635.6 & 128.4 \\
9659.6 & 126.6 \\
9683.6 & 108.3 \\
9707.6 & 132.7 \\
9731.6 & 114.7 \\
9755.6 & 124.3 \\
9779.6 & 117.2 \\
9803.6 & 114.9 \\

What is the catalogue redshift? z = 0.15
